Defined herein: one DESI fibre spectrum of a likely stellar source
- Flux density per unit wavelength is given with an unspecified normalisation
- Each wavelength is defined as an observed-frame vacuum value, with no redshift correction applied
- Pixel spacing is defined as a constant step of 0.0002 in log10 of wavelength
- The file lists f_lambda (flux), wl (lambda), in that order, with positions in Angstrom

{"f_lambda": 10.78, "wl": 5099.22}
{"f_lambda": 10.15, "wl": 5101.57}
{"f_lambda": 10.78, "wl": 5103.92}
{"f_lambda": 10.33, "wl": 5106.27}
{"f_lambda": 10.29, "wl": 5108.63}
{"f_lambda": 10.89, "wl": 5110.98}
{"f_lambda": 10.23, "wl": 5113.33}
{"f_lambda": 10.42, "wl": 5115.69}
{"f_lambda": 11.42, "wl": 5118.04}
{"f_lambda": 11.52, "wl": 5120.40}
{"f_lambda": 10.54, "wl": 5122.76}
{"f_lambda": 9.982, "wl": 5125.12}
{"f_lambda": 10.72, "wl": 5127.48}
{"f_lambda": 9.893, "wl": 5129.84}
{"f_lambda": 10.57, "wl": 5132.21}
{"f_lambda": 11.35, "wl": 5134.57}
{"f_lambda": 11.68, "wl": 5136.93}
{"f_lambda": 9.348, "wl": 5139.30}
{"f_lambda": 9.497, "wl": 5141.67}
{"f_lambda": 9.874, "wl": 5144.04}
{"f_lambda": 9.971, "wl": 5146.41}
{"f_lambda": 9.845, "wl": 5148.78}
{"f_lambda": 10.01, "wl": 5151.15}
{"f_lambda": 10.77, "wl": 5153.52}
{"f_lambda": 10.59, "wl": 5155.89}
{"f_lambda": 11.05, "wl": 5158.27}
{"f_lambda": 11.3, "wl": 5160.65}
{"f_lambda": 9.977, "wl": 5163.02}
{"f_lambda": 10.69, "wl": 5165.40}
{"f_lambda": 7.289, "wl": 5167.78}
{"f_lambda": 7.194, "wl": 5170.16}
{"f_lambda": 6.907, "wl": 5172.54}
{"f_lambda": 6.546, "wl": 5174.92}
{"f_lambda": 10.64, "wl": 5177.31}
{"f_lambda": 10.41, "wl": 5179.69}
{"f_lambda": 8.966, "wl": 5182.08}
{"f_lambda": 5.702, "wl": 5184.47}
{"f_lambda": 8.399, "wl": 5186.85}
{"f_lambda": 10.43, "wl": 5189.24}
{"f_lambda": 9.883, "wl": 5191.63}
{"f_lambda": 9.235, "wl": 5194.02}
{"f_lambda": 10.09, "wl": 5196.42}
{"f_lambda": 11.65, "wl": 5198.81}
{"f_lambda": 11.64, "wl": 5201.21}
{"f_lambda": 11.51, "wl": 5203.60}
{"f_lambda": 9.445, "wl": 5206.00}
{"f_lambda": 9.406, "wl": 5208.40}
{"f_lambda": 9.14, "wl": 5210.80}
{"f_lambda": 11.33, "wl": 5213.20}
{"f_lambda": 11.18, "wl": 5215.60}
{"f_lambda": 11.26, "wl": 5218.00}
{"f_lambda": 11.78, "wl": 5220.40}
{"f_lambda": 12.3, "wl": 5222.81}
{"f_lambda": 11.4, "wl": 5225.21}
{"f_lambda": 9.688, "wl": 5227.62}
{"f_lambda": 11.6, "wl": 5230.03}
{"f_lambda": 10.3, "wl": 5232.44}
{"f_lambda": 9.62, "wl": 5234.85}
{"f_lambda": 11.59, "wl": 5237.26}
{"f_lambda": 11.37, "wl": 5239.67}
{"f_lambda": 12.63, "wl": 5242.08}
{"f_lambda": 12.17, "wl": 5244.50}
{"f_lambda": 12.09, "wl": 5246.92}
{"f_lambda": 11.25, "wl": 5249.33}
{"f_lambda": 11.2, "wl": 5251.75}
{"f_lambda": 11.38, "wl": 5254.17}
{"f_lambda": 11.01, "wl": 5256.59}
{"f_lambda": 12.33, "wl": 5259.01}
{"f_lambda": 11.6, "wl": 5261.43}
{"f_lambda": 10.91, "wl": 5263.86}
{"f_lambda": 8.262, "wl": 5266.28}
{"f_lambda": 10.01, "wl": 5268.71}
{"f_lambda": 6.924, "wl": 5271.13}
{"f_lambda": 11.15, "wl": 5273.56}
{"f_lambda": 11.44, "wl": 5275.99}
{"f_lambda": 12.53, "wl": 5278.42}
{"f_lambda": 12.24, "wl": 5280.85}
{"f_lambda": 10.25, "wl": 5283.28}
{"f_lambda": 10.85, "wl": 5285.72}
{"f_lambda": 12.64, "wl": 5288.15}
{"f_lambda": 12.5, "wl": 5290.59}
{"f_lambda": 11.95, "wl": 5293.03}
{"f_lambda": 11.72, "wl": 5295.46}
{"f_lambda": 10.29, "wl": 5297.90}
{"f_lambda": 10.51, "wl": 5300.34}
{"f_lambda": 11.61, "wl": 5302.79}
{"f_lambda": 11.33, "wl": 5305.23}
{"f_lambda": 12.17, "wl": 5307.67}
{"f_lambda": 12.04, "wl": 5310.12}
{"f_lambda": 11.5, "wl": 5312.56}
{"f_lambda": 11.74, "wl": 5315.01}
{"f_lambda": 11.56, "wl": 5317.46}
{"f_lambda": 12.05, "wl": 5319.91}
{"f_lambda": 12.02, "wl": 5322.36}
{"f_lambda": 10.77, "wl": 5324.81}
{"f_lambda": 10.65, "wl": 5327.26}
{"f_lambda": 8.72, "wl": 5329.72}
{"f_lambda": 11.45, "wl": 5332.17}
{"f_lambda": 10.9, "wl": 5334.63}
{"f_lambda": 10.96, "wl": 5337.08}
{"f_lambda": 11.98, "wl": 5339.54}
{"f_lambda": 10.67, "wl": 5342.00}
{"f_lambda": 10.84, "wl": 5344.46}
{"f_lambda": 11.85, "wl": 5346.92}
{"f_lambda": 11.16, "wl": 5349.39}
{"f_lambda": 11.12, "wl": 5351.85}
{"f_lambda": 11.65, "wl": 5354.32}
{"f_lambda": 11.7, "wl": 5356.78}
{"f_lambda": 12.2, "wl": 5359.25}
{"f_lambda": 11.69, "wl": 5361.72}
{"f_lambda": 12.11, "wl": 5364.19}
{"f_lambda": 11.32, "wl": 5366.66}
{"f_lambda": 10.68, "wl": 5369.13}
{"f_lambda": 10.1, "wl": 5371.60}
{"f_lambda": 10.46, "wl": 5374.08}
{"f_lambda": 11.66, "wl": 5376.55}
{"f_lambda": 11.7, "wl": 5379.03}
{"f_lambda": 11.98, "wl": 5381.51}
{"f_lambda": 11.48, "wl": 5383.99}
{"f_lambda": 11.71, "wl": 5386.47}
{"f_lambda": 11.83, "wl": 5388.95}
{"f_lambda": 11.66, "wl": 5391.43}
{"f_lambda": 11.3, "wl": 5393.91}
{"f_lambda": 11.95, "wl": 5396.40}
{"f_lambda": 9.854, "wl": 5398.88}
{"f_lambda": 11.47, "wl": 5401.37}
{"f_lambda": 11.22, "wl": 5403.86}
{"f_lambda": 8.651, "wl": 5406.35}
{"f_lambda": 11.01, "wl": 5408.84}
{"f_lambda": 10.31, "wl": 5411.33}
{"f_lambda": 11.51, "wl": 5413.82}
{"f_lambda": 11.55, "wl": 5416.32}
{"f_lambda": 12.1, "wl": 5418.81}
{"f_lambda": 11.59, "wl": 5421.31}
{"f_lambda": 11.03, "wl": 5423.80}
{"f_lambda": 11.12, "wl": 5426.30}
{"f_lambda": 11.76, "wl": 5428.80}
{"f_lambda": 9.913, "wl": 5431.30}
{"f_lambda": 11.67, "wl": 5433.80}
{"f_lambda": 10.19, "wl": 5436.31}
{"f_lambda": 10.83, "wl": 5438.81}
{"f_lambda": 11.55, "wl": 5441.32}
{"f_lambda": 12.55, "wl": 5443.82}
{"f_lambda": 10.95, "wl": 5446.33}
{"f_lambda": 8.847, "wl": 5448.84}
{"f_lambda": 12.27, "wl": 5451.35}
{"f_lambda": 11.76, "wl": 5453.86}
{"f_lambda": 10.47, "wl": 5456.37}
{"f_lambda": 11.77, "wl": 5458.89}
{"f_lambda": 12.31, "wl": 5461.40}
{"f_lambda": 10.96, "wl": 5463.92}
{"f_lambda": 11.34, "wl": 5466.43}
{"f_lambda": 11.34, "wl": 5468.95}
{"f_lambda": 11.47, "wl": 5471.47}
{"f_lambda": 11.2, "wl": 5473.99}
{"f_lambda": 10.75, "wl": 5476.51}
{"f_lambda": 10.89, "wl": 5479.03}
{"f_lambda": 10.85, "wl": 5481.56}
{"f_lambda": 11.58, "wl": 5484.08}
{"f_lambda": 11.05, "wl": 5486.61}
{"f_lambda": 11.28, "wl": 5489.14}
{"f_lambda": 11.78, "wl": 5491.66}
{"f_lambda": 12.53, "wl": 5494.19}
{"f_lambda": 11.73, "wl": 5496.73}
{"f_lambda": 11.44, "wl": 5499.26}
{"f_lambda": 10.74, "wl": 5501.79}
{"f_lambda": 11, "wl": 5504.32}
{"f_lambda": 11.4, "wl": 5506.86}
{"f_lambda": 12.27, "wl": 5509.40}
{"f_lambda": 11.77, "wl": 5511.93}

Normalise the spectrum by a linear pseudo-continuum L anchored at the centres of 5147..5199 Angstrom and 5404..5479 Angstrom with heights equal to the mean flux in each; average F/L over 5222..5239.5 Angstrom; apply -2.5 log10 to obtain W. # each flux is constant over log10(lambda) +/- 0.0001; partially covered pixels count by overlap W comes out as -0.12 mag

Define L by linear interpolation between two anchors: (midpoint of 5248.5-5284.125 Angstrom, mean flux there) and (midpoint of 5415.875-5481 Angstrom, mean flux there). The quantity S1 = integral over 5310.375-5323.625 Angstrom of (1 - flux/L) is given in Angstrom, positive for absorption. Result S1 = -1.0 Angstrom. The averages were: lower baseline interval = 10.8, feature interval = 11.8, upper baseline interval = 11.2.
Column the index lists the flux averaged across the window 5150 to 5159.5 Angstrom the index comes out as 10.6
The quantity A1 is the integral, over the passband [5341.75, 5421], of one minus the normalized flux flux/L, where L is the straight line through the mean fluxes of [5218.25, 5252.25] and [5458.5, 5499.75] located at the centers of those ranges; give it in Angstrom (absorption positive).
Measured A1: 0.8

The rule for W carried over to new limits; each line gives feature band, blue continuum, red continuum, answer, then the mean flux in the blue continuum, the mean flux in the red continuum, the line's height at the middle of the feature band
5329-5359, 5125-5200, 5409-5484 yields -0.05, 9.7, 11.2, 10.7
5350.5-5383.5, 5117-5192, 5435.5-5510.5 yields -0.06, 9.77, 11.3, 10.8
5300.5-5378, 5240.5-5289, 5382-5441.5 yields -0.02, 11.1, 11.1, 11.1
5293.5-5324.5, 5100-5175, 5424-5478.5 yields -0.08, 10.1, 11.2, 10.7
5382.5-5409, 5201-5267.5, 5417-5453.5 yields 0.00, 11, 11.2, 11.2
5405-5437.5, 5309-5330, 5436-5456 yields 0.02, 11.3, 11.1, 11.2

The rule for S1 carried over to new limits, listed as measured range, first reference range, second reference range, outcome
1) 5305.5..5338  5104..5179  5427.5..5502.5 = -1.7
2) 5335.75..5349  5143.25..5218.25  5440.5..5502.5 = -0.8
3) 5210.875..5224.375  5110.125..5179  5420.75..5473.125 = -1.4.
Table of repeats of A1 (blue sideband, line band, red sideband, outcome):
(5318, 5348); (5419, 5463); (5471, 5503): 0.1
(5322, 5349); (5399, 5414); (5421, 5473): 0.7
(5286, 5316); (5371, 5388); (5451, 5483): 0.2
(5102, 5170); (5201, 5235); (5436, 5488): -0.7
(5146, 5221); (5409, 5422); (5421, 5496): -0.4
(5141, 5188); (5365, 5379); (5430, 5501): -0.4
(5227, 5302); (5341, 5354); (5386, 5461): 0.0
